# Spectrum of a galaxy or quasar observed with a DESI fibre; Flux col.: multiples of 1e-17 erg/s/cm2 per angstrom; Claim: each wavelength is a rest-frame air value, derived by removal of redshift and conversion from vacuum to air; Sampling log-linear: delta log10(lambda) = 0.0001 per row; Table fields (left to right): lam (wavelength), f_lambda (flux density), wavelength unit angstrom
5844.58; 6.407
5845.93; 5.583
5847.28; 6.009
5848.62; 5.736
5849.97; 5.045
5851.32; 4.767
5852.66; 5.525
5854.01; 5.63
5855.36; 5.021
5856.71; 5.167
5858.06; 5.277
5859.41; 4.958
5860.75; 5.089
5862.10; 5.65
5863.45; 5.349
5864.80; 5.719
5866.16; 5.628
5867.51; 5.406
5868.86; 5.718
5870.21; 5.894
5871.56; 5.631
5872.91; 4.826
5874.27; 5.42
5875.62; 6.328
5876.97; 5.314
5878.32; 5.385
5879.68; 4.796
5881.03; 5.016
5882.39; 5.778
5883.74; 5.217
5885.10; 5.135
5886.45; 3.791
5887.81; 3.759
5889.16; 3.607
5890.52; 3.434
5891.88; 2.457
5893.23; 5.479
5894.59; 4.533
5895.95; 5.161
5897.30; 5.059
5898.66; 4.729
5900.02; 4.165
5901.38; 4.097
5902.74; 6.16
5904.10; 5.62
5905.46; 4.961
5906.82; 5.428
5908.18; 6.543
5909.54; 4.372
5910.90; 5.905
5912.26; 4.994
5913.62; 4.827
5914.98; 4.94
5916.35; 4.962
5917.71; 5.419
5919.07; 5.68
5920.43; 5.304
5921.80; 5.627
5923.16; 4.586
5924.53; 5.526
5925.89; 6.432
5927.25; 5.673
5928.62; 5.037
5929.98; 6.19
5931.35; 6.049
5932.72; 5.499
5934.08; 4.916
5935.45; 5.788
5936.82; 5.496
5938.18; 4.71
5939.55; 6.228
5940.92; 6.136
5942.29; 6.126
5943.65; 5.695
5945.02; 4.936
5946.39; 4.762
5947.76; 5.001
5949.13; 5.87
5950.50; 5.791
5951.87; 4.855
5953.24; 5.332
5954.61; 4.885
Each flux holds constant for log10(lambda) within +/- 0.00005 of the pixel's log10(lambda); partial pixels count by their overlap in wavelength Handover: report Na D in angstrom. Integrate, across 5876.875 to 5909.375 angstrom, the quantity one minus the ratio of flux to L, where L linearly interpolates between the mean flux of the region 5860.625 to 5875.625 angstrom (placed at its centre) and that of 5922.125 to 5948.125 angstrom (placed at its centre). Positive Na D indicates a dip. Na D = 4.28 angstrom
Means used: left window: 5.53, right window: 5.52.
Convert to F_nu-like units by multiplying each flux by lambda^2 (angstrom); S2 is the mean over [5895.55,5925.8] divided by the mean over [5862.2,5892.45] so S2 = 1.1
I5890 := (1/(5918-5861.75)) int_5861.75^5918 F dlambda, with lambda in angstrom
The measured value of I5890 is 5.06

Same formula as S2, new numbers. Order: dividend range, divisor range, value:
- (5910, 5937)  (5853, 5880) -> 1.02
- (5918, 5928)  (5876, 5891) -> 1.19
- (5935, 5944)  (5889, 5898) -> 1.36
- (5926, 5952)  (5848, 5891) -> 1.10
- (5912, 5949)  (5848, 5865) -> 1.05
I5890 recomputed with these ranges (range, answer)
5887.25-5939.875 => 5.11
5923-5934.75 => 5.59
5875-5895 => 4.67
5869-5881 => 5.44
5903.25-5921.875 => 5.32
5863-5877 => 5.58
